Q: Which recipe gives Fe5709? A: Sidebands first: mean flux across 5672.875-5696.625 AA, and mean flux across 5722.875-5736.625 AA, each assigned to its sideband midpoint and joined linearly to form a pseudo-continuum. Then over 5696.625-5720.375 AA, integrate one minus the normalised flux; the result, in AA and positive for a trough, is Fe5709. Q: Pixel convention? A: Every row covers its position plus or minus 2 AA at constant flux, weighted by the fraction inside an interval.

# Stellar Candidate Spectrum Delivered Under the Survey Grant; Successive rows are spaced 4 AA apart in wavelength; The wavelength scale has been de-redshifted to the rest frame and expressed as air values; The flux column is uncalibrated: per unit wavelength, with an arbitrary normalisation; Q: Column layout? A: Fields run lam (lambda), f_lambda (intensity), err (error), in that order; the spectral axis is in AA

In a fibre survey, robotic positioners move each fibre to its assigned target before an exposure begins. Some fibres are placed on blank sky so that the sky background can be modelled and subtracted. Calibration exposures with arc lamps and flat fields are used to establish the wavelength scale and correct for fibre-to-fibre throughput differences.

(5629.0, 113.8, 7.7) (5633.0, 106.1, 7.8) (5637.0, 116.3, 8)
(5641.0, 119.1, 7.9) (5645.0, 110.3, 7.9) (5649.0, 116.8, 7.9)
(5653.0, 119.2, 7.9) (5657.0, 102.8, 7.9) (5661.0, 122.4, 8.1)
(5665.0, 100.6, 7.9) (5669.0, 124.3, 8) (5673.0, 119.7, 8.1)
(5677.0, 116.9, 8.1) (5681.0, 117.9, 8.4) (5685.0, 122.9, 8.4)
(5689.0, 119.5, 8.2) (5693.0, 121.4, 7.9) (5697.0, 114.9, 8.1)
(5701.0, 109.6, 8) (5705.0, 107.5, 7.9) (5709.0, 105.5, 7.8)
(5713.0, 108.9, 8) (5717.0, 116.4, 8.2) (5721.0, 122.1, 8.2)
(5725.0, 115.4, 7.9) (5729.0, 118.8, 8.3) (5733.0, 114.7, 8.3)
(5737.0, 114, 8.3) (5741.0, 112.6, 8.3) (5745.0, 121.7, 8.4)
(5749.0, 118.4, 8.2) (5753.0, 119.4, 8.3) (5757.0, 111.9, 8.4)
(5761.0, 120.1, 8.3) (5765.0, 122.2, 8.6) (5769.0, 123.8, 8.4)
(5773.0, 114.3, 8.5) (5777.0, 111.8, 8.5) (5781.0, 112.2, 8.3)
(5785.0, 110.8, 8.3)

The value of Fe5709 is 1.4 AA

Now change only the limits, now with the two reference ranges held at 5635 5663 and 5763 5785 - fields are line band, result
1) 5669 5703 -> -0.8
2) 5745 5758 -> -0.2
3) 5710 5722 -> 0.1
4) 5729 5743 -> 0.2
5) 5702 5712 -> 0.8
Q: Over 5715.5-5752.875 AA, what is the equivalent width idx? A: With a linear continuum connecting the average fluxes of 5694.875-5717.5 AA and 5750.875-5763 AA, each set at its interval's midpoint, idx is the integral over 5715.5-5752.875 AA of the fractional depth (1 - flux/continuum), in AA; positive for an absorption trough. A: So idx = -1.07 AA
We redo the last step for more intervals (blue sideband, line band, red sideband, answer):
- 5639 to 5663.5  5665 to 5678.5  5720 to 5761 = -0.3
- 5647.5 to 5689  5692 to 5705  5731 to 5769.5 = 0.4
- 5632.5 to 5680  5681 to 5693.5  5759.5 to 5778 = -0.5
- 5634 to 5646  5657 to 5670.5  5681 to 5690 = 0.5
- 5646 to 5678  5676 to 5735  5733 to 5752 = 0.2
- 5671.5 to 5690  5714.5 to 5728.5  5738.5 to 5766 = 0.1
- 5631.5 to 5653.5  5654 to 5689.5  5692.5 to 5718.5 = -1.0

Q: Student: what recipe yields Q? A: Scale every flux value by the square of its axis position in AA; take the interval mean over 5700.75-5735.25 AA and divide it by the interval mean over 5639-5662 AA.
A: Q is 1.01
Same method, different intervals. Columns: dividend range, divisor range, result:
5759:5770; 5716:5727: 1.05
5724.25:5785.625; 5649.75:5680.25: 1.04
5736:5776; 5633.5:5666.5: 1.08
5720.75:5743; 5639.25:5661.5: 1.04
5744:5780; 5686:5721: 1.06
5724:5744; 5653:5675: 1.03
